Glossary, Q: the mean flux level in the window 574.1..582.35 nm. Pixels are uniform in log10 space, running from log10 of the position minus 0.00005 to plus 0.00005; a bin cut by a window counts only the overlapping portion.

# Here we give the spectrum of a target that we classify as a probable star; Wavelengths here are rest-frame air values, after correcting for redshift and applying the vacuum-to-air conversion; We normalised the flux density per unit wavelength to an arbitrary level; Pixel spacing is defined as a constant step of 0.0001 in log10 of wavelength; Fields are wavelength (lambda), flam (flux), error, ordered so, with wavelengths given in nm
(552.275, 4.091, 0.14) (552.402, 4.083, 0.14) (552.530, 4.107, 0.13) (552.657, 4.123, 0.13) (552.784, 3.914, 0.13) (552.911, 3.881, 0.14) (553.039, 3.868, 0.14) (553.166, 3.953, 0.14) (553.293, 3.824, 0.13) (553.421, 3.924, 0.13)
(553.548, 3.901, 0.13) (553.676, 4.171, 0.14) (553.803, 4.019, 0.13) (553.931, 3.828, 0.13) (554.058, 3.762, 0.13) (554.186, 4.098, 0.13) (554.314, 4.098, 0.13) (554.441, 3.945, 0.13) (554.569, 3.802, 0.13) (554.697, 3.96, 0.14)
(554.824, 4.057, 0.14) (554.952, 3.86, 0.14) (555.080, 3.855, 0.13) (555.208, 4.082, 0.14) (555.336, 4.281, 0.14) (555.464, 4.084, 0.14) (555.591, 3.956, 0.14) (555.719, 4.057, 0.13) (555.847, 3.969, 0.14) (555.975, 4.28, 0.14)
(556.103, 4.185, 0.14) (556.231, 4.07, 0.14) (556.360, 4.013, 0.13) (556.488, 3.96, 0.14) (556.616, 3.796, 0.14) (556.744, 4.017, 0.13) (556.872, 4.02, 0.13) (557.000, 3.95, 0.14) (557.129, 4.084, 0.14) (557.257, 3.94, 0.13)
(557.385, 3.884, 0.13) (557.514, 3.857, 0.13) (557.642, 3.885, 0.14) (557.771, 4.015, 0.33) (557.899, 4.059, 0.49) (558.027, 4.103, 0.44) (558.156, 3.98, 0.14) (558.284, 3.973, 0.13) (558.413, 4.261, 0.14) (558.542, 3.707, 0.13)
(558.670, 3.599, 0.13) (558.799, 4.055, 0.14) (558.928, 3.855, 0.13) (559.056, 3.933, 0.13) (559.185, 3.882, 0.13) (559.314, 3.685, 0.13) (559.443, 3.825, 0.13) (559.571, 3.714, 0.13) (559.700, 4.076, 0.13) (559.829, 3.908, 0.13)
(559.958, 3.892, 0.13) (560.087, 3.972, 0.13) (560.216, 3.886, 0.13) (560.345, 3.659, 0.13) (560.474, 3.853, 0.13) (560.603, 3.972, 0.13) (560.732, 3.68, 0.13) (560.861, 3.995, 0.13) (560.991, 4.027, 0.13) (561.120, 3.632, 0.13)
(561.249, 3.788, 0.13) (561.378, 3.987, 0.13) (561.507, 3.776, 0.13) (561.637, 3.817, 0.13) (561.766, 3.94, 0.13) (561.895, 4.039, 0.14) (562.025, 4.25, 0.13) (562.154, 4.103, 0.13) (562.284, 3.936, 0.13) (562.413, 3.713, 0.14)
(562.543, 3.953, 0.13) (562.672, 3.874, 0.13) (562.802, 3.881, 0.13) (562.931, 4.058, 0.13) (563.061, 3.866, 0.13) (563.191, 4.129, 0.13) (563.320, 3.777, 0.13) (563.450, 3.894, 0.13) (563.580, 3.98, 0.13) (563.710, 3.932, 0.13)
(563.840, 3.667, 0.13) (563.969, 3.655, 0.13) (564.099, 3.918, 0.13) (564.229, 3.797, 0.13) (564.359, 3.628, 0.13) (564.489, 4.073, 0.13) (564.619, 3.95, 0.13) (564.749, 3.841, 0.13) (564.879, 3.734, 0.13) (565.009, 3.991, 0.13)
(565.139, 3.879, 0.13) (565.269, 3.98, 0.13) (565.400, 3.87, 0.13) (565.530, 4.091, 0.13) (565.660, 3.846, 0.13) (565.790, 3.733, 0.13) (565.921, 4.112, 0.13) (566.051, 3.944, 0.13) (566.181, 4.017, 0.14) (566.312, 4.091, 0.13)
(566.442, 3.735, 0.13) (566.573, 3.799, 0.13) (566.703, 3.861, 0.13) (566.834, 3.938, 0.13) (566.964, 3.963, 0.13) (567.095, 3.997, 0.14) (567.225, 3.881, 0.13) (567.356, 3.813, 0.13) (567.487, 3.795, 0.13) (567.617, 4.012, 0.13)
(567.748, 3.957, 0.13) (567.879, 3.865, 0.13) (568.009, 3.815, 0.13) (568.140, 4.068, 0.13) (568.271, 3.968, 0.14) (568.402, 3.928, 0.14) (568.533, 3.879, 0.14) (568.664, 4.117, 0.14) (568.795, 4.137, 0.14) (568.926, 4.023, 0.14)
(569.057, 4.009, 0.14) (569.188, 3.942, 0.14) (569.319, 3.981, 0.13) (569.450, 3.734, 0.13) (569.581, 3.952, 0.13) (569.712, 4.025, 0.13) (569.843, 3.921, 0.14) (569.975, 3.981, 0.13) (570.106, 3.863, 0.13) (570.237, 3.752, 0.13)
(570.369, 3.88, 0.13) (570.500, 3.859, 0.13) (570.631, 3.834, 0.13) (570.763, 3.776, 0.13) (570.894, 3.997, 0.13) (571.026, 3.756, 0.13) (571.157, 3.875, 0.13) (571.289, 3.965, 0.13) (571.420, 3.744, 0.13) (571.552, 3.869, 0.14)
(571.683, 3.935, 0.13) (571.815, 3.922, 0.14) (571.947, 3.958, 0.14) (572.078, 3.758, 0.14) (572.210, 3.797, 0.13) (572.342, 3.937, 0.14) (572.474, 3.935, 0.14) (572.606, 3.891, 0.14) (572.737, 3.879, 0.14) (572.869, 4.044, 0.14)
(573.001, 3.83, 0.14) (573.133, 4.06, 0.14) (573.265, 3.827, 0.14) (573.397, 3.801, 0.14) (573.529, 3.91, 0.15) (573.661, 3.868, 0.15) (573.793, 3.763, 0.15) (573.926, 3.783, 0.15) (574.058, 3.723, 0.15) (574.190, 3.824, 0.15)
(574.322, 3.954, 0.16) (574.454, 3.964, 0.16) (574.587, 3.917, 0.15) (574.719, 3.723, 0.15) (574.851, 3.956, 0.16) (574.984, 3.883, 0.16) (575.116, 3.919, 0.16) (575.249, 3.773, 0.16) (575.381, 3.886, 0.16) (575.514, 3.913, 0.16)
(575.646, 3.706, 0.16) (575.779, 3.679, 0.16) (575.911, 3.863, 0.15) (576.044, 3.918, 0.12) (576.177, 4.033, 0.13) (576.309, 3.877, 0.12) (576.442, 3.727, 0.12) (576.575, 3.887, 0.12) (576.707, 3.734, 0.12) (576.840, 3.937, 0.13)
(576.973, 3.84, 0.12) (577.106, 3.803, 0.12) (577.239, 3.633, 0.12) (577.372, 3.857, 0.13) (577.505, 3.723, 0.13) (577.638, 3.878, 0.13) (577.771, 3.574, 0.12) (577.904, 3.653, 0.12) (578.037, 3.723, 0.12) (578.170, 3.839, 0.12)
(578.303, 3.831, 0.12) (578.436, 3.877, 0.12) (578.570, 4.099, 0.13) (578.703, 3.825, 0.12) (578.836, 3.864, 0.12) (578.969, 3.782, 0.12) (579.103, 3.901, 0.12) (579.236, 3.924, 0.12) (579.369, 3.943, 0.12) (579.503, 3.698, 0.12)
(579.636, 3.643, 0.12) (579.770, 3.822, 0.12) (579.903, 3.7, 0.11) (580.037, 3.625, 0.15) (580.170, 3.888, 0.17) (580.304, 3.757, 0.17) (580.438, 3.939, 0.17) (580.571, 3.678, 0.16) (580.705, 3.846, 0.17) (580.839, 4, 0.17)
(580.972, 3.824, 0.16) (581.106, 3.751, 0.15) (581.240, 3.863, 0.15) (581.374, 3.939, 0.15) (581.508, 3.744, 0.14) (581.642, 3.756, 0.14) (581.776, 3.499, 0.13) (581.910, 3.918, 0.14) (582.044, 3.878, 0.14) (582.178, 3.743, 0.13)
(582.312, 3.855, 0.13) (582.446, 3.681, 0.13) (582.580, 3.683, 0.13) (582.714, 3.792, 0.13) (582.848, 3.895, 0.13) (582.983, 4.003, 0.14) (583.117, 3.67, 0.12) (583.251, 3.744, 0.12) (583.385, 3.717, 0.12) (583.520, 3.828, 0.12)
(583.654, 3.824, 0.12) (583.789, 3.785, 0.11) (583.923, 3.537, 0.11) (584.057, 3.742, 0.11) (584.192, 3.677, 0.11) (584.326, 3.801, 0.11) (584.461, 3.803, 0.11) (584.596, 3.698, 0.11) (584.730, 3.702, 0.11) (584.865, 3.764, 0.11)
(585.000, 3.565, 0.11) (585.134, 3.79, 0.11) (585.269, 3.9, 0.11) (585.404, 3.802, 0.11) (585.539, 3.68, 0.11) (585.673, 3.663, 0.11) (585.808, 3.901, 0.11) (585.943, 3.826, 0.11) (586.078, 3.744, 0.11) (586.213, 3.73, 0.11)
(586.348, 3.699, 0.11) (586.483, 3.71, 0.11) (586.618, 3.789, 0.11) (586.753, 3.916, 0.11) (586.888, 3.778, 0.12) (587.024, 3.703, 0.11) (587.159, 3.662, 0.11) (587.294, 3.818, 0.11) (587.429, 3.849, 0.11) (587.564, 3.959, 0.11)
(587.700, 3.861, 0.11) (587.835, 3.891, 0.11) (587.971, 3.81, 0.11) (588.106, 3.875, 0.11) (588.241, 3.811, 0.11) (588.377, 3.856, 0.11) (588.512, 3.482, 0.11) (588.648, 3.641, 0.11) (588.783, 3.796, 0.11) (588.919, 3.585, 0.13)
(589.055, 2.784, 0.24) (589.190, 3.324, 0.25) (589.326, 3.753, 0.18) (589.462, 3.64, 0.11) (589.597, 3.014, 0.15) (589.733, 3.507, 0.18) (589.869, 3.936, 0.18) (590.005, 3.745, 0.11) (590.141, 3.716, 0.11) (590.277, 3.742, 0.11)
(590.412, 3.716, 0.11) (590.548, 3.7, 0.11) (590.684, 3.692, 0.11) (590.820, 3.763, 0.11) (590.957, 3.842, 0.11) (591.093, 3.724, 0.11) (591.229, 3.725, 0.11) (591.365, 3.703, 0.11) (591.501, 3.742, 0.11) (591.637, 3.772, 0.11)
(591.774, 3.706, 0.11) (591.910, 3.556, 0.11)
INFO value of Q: 3.82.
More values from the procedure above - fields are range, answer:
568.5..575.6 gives 3.89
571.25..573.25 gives 3.9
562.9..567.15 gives 3.9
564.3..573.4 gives 3.91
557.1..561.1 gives 3.91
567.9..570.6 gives 3.94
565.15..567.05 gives 3.93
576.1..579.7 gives 3.82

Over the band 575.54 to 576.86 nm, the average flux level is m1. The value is 3.84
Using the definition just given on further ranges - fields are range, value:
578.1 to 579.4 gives 3.89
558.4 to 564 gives 3.89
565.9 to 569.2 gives 3.95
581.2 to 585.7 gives 3.76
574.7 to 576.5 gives 3.85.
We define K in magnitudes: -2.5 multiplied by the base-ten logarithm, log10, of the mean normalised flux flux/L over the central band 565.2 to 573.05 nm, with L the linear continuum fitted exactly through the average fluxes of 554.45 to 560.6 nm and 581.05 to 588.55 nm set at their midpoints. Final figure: -0.010 mag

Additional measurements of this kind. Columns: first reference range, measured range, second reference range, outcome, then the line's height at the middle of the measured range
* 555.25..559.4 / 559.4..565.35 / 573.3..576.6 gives 0.01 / 3.94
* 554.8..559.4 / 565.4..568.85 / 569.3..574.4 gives -0.01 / 3.91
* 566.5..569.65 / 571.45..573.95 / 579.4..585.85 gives 0.00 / 3.88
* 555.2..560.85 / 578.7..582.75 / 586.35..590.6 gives -0.01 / 3.76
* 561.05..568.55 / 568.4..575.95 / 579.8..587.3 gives -0.01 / 3.85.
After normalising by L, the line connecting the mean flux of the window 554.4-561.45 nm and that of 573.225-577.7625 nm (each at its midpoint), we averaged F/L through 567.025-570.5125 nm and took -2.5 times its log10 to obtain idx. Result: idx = -0.02 mag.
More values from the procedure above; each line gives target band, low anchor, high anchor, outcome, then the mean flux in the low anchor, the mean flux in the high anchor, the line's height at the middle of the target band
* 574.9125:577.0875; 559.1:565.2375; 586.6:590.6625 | -0.019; 3.88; 3.69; 3.78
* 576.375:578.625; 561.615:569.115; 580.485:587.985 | 0.009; 3.92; 3.78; 3.83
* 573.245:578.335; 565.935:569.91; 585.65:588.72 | 0.015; 3.94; 3.78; 3.88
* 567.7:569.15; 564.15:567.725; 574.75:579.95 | -0.025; 3.9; 3.82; 3.89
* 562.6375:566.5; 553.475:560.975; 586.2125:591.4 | -0.001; 3.95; 3.7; 3.89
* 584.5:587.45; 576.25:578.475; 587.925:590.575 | -0.027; 3.79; 3.62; 3.67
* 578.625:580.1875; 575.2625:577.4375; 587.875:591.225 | -0.004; 3.83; 3.65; 3.79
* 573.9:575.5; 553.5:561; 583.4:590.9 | -0.014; 3.95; 3.71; 3.81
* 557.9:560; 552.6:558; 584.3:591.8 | 0.013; 3.98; 3.72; 3.95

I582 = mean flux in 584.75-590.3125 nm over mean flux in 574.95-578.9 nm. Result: 0.97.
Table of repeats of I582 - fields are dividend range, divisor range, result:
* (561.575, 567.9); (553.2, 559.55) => 0.99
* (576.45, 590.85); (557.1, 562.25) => 0.96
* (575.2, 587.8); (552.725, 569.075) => 0.96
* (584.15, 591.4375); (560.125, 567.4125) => 0.95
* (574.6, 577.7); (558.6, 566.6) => 0.99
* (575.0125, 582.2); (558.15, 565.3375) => 0.98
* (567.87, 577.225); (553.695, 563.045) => 0.98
